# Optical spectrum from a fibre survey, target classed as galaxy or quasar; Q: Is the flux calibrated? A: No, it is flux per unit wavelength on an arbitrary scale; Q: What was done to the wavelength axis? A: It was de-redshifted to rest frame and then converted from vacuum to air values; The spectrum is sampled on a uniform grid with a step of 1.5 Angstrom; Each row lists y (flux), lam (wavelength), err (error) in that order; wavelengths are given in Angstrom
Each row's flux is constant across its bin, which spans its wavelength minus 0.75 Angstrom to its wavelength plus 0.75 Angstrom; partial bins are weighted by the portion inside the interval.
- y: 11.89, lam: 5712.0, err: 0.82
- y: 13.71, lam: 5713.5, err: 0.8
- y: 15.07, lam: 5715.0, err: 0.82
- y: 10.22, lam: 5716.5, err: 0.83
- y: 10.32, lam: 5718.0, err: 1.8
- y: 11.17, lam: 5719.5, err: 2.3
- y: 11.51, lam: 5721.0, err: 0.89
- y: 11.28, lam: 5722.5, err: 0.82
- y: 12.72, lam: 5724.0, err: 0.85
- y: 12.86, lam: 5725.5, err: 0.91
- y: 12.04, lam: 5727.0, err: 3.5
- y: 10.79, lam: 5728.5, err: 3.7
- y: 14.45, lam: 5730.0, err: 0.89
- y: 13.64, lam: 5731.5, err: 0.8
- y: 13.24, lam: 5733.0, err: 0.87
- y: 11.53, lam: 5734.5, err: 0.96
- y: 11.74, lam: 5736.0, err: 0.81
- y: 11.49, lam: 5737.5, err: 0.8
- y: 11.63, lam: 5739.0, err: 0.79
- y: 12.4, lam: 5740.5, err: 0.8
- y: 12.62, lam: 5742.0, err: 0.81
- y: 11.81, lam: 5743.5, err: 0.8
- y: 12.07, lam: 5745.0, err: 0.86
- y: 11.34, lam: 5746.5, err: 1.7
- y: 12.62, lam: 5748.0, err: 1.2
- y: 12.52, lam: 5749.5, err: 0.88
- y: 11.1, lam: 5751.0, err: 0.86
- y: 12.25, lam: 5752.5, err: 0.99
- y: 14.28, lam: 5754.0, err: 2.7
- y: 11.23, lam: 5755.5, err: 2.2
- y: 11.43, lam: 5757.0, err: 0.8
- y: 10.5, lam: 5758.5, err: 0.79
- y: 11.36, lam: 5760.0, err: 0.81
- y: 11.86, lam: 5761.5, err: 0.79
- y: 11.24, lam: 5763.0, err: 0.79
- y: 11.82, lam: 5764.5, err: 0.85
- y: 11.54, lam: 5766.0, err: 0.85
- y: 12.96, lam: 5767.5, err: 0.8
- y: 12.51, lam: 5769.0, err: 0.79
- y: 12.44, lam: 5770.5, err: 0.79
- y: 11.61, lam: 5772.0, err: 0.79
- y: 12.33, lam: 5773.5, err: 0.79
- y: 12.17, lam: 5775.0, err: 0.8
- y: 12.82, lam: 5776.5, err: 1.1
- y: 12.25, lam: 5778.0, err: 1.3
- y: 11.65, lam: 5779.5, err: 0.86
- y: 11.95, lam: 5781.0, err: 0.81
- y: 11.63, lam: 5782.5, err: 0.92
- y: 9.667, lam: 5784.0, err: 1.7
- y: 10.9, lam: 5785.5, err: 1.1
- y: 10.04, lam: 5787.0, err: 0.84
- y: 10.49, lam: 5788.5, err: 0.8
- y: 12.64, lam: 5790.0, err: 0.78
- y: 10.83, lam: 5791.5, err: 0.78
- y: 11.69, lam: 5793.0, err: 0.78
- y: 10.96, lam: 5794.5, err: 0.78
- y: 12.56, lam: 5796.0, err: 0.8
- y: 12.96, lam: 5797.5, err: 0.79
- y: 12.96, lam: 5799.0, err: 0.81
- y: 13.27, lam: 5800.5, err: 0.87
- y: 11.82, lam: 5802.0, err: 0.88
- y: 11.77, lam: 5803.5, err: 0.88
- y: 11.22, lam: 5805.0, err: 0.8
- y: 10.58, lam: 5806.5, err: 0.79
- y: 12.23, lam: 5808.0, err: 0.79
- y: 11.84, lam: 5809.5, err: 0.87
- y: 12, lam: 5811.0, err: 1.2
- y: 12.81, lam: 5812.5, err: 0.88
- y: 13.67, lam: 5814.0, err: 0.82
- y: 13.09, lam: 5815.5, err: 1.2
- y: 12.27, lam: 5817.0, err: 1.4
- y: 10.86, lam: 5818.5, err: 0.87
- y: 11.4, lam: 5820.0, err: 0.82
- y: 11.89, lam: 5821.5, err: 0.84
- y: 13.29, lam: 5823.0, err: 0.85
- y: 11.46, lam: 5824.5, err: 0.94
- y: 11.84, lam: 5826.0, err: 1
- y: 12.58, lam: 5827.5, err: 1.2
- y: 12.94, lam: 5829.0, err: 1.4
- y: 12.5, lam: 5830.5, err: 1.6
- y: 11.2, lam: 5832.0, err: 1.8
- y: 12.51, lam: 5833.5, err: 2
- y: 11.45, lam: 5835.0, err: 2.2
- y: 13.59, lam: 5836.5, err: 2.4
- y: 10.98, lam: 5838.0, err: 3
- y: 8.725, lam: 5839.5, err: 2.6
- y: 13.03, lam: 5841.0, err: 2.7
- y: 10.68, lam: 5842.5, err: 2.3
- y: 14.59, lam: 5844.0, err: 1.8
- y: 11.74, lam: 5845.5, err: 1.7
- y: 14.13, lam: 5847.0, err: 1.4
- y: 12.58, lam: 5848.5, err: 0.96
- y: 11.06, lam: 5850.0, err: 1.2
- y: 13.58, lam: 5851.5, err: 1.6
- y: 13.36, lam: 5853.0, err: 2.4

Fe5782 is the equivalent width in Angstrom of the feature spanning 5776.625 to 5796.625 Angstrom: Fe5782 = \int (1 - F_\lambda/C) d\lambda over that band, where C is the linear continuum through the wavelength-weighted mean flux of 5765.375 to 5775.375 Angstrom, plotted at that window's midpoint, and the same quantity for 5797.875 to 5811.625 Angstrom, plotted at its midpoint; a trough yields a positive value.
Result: 1.2 Angstrom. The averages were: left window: 12.2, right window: 12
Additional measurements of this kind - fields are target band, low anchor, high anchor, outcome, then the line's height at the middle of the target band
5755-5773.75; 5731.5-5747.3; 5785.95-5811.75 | 0.29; 11.9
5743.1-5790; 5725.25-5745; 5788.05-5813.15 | 1.39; 12.1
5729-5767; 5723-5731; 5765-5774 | 1.01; 12.4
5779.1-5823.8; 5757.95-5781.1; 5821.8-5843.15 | 0.38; 11.9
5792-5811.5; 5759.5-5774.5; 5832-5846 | -0.06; 11.9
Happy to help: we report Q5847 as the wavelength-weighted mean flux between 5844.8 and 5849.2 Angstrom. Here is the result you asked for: 12.8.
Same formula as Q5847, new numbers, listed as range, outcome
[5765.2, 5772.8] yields 12.2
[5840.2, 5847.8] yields 12.8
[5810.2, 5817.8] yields 12.7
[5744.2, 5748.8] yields 12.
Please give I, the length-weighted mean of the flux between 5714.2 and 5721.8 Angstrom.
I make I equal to 11.7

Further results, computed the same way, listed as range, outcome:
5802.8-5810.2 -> 11.5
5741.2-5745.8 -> 12.2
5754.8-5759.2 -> 11.1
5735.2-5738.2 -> 11.6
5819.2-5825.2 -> 12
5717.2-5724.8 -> 11.4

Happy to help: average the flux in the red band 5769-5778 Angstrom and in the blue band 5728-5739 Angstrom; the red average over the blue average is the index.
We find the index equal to 1.0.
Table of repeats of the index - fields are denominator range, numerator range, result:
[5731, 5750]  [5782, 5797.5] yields 0.92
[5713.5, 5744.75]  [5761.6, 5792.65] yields 0.96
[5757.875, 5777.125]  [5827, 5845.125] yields 1.01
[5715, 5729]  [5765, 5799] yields 1.01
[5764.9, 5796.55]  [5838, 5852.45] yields 1.04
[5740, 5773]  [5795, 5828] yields 1.02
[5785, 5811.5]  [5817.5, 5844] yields 1.02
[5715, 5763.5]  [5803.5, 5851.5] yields 1.01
